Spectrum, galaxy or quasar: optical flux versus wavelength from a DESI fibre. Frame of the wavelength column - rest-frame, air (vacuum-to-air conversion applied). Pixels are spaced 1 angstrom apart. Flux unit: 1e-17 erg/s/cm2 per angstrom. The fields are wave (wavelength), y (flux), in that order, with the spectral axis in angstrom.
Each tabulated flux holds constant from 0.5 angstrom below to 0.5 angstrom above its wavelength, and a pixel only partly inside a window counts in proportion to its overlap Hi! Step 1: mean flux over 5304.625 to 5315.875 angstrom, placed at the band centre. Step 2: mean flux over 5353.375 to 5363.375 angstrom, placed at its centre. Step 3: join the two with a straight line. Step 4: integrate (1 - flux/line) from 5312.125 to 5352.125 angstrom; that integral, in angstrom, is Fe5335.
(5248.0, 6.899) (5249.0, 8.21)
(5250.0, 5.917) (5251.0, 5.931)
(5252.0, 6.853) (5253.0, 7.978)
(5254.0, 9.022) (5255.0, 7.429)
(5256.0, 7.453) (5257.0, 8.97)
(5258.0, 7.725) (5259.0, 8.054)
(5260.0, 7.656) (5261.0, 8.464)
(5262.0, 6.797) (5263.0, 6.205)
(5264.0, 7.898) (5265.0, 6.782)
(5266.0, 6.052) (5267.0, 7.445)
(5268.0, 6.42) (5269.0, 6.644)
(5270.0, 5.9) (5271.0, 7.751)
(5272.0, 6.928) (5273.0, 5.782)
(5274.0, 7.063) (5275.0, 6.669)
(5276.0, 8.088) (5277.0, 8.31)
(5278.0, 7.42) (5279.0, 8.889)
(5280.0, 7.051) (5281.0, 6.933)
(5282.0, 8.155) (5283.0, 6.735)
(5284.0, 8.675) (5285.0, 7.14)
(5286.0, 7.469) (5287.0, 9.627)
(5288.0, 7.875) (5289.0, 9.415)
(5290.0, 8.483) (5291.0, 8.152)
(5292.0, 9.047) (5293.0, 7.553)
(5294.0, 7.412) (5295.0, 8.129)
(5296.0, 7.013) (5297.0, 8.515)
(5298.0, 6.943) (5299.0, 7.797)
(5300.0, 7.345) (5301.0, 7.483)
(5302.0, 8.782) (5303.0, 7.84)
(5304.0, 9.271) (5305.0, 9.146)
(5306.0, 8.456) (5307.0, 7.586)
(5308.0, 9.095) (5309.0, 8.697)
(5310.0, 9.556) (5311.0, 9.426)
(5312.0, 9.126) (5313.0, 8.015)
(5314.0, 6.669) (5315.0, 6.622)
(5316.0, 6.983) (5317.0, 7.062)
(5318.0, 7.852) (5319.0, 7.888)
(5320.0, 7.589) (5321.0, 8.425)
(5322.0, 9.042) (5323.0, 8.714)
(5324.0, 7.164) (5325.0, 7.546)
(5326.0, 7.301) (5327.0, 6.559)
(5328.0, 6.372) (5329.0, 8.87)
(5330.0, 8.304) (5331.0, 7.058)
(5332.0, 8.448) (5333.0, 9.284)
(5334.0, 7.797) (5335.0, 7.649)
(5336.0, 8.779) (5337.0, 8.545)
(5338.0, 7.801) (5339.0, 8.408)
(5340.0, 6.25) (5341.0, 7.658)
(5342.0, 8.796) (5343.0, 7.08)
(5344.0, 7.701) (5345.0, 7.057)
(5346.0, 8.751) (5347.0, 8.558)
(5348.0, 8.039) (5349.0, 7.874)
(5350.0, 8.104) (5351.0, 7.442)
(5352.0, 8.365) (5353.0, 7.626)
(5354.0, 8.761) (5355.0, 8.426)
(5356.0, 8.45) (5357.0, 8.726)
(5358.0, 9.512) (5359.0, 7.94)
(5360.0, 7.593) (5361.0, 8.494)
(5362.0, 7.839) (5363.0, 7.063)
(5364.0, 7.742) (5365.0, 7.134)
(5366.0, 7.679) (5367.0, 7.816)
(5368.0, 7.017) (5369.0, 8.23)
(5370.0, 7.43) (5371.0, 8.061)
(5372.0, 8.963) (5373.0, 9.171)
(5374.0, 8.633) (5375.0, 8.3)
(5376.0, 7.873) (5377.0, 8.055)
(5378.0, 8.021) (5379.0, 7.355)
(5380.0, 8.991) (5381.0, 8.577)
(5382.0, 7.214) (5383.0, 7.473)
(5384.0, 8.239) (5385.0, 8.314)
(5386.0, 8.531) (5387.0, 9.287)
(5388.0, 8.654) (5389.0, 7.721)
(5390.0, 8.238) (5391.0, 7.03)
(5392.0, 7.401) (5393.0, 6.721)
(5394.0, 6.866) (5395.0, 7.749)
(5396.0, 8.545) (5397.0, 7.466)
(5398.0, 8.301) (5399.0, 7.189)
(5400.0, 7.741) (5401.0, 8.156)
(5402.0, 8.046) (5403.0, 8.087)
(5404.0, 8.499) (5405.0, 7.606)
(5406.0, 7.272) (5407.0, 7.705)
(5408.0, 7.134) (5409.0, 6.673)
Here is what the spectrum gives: 2.41 angstrom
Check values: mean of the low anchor 8.34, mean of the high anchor 8.29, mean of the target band 7.82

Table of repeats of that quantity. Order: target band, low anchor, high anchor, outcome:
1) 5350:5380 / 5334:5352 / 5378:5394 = -0.53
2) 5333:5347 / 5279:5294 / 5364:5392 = 0.18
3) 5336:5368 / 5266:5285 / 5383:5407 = -1.35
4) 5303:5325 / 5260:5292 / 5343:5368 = -1.31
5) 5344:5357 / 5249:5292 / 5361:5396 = -0.50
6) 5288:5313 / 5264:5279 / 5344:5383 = -3.27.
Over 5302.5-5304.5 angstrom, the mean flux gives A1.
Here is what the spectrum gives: 8.56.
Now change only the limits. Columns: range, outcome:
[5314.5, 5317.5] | 6.89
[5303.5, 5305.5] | 9.21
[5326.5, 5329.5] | 7.27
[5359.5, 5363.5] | 7.75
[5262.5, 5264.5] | 7.05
